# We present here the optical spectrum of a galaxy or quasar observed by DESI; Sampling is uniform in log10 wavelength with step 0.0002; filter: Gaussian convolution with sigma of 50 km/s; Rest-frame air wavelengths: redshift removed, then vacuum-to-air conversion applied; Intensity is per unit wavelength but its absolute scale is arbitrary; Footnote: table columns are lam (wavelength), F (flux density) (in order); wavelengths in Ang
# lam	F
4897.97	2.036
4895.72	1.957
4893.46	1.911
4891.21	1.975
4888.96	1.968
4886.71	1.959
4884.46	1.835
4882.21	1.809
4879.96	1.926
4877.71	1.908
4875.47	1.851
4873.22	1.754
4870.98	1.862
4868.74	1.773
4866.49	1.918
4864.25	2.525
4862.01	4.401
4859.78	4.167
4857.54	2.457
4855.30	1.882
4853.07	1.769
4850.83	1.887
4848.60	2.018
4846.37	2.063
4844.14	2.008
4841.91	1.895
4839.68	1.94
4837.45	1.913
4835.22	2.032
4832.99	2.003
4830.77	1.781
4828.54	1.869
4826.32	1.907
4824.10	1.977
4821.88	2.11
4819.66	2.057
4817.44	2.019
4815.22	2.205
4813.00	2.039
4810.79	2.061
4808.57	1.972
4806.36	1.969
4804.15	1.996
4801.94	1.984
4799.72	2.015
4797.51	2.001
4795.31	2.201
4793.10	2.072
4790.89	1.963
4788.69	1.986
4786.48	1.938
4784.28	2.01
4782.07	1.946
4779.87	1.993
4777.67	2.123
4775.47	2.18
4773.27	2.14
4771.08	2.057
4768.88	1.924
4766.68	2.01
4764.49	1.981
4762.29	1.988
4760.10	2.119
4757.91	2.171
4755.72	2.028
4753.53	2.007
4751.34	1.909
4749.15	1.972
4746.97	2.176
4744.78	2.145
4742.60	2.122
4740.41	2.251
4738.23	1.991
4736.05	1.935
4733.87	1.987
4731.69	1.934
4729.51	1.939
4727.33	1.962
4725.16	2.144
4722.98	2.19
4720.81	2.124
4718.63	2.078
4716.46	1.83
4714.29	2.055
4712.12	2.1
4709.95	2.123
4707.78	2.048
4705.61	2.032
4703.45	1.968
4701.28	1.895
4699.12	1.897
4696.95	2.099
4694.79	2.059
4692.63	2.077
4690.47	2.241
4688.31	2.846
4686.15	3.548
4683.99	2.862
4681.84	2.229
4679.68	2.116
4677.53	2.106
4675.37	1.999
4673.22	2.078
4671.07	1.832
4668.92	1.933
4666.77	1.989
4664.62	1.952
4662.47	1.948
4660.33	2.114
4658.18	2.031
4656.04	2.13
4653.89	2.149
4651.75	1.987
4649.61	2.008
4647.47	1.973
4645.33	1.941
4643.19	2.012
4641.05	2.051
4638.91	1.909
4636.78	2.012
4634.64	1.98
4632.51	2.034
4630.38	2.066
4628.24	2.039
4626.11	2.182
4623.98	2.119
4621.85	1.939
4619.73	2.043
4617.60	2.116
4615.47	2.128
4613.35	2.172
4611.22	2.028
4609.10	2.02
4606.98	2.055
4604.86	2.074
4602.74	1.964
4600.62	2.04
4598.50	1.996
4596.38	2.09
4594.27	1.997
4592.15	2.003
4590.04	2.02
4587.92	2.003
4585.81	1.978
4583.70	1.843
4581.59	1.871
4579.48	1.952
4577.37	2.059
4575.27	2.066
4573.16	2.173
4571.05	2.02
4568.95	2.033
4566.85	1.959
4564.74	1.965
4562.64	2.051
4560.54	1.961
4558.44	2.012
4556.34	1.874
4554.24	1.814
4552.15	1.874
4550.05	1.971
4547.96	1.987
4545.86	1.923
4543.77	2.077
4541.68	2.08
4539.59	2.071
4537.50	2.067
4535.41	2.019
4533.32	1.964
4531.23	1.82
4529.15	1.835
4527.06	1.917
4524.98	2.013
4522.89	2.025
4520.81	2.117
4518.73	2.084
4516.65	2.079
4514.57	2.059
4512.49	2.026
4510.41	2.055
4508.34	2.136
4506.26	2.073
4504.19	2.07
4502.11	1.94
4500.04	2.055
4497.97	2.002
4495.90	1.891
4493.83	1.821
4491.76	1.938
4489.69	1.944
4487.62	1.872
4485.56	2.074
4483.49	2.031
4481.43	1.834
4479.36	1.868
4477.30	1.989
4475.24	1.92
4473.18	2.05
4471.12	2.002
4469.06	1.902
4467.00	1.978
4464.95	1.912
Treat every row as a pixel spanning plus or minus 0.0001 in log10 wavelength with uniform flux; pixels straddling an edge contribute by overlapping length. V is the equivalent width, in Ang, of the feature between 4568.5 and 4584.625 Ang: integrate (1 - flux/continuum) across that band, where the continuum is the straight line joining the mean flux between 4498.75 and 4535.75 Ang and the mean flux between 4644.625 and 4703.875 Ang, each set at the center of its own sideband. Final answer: 0.49 Ang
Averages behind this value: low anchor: 2.02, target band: 2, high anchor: 2.15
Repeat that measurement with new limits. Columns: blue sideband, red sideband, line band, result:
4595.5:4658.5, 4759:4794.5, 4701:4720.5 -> 0.10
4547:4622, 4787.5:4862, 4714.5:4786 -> 1.05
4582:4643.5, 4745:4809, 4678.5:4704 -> -3.71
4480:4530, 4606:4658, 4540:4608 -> 0.95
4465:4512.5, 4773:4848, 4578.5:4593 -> 0.24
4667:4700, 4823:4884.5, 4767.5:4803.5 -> 2.32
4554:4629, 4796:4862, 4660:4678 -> 0.56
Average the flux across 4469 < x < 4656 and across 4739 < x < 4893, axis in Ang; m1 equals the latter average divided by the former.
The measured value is 1.03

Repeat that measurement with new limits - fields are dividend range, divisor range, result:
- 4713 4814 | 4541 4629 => 1.01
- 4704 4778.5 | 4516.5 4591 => 1.03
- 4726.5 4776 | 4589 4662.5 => 1.00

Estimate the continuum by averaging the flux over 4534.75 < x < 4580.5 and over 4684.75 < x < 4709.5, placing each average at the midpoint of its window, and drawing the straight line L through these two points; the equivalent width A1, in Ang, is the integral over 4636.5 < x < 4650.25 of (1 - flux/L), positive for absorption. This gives 1.1 Ang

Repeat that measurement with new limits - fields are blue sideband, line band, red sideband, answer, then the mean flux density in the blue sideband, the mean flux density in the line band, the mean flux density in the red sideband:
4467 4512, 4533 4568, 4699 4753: 0.2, 1.98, 1.98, 2.03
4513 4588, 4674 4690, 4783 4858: -4.2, 1.99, 2.51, 2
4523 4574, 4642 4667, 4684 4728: 1.1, 1.98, 2.02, 2.18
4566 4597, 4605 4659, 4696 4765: -0.8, 2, 2.05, 2.04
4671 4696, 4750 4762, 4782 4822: 0.6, 2.35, 2.04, 2.03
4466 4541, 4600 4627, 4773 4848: -1.0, 1.99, 2.07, 2.01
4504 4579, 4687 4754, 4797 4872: 0.3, 2.01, 2.07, 2.13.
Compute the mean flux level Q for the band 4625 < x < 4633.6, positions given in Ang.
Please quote 2.08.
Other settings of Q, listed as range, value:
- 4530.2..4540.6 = 1.99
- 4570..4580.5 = 2.05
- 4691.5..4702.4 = 2.01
